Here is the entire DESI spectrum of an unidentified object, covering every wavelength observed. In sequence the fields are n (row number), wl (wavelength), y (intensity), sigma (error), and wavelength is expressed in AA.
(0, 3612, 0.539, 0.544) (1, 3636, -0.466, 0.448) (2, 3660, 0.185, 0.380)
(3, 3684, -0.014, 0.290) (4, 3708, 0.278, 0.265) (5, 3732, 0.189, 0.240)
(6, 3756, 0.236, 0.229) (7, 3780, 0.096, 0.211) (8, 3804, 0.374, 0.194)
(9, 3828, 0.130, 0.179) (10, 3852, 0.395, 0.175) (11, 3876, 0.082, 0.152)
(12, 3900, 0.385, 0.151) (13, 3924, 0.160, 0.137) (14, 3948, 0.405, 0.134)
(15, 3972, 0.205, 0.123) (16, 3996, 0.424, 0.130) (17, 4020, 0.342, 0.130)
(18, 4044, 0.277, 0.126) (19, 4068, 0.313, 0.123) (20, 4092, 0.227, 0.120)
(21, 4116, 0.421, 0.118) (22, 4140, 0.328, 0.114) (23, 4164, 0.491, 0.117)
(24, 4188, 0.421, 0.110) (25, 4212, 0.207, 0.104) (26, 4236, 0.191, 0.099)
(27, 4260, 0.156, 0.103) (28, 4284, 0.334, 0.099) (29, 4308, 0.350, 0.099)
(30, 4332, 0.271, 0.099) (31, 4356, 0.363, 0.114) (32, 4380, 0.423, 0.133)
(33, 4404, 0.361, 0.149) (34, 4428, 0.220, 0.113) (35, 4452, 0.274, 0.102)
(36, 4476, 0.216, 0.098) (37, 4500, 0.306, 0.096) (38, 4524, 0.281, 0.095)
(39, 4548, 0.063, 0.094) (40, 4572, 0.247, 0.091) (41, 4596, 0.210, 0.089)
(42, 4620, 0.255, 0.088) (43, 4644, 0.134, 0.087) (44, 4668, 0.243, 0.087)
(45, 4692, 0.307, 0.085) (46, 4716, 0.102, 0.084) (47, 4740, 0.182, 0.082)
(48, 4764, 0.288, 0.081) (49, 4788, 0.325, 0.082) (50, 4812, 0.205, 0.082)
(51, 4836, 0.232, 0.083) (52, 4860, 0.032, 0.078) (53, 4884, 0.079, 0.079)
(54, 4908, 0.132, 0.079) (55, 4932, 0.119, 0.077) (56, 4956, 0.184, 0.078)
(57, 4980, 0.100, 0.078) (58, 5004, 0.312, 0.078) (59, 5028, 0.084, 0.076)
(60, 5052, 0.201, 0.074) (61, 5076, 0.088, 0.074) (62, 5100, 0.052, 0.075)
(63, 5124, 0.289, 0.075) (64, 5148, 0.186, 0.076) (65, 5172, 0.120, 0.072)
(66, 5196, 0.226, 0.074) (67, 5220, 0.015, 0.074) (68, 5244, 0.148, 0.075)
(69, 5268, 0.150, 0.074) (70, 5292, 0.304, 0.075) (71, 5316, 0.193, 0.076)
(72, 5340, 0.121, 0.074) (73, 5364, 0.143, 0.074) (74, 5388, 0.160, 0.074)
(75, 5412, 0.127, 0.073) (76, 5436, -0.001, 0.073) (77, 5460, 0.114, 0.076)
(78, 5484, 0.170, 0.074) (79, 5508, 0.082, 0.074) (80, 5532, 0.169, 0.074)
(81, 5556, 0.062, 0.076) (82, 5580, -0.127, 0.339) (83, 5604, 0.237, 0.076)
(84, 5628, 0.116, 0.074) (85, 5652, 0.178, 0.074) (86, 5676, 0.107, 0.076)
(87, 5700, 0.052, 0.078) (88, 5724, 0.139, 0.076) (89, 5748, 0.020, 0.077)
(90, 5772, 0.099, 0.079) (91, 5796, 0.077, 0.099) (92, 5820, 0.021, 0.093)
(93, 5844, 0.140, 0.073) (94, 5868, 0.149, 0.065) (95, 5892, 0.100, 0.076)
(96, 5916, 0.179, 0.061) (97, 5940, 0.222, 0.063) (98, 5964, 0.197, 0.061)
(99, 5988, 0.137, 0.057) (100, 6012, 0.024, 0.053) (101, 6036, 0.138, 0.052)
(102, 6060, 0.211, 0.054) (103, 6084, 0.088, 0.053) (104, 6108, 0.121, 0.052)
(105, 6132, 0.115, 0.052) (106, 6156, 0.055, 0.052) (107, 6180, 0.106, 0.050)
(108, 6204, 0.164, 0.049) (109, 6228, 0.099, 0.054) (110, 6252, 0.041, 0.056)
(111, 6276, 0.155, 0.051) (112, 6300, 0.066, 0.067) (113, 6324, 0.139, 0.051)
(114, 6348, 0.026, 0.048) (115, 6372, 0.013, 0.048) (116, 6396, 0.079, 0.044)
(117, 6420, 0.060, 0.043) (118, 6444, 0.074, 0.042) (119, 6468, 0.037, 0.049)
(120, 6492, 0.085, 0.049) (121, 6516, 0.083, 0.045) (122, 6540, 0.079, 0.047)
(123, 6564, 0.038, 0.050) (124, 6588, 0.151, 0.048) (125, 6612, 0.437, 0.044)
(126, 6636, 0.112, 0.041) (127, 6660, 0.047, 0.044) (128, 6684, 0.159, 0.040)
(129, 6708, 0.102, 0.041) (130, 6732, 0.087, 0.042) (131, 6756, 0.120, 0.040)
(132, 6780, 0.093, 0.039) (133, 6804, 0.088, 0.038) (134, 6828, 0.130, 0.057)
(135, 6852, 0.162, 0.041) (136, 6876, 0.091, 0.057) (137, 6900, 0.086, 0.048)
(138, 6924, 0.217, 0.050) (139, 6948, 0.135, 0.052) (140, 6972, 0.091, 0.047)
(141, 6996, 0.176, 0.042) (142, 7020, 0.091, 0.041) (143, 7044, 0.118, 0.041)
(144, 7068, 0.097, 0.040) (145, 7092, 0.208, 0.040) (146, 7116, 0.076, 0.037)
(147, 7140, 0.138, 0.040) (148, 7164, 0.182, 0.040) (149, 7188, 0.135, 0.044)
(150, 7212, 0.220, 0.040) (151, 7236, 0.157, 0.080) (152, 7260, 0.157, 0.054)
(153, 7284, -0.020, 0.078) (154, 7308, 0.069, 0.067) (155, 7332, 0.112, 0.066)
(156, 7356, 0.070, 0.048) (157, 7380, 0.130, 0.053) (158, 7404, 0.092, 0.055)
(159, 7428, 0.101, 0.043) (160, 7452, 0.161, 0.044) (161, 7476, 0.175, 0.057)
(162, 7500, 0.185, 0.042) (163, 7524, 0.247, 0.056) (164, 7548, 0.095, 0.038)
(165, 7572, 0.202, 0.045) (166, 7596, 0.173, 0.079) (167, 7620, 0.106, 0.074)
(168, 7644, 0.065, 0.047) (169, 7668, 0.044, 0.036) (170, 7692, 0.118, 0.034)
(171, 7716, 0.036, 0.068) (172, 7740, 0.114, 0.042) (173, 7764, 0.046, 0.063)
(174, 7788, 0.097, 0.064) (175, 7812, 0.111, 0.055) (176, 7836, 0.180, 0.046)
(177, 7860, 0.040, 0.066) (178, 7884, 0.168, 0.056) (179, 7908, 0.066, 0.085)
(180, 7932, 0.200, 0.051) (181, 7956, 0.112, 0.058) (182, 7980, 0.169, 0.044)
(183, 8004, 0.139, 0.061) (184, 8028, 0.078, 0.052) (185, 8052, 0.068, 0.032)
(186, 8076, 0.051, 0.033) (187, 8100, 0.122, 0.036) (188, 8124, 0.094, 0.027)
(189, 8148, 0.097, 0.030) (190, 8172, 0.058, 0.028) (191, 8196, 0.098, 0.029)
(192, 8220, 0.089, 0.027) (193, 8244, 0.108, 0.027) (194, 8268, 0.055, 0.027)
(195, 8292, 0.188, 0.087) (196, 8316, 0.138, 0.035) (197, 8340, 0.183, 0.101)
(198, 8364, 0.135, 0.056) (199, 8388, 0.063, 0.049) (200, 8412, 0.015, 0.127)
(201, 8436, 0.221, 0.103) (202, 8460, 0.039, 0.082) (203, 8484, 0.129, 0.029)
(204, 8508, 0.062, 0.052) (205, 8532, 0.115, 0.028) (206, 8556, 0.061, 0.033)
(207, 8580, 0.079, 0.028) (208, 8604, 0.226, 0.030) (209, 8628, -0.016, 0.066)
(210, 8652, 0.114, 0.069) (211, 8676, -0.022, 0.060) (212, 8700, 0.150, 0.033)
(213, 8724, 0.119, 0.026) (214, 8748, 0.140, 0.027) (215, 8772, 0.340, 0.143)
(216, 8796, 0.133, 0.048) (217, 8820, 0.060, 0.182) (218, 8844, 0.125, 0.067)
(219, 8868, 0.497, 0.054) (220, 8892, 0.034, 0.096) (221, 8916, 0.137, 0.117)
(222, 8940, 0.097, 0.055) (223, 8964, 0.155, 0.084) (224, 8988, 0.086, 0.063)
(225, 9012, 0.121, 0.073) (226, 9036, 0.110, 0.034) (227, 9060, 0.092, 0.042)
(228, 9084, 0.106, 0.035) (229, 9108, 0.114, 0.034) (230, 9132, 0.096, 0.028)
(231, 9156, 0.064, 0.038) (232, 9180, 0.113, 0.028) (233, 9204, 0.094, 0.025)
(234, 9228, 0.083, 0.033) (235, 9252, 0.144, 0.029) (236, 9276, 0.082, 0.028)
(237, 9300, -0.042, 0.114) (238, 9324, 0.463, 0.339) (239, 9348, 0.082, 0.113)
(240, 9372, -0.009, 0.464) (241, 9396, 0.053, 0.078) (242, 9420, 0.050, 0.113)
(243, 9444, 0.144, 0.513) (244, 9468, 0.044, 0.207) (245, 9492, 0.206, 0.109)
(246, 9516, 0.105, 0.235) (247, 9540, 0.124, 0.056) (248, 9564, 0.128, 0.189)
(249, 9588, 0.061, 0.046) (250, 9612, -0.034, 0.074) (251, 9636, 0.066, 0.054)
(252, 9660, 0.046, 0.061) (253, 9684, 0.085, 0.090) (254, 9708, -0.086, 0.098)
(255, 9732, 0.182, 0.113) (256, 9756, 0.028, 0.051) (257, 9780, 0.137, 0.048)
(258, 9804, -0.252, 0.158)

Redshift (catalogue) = 0.771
